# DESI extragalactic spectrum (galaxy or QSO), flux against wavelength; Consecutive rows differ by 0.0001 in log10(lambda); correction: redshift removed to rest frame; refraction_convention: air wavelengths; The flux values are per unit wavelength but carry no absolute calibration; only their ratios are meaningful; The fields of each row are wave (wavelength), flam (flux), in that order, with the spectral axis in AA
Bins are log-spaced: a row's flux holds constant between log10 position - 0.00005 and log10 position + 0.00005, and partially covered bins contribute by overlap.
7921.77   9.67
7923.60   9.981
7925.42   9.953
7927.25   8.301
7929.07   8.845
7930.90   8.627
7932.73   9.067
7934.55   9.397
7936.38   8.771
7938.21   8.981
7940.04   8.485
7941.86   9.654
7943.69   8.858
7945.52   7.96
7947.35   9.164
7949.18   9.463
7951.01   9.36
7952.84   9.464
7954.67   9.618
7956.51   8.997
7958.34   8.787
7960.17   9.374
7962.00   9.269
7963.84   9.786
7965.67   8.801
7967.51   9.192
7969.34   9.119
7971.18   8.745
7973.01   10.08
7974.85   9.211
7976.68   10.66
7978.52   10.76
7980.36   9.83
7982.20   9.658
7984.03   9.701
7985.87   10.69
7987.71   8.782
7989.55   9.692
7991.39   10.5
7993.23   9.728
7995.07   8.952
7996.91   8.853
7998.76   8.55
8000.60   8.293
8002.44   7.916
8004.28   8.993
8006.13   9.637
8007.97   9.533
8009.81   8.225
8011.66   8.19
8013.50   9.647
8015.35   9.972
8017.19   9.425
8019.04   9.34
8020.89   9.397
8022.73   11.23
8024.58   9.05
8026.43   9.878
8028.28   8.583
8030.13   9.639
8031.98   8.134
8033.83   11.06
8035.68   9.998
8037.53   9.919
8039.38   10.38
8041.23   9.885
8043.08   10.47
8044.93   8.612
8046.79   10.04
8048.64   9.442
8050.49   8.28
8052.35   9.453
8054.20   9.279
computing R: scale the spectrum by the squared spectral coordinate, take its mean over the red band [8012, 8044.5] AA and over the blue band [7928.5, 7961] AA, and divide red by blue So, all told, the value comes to 1.10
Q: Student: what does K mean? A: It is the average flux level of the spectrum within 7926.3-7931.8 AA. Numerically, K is 8.59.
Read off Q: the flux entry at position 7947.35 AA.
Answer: 9.164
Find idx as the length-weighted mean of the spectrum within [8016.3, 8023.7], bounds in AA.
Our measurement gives 9.84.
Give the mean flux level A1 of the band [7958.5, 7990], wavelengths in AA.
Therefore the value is 9.59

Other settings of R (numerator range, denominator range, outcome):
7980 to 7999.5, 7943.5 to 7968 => 1.05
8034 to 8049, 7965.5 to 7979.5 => 1.05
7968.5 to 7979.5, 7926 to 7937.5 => 1.11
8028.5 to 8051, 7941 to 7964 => 1.07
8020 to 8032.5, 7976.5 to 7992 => 0.96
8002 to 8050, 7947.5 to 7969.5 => 1.04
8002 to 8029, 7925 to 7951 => 1.06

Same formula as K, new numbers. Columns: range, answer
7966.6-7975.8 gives 9.28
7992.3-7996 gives 9.35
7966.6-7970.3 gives 9.15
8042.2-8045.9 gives 9.52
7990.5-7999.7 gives 9.31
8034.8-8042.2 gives 10.1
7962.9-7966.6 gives 9.27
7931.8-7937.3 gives 9.07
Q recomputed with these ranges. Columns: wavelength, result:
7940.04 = 8.485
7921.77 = 9.67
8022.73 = 11.23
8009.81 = 8.225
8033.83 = 11.06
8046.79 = 10.04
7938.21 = 8.981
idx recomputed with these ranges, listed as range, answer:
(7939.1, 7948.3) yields 8.83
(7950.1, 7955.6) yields 9.47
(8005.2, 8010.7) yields 9.14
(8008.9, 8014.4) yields 8.68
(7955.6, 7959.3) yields 8.91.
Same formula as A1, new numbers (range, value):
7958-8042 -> 9.46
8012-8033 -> 9.45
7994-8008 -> 8.8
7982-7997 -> 9.66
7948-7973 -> 9.26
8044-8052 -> 9.12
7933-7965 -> 9.14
